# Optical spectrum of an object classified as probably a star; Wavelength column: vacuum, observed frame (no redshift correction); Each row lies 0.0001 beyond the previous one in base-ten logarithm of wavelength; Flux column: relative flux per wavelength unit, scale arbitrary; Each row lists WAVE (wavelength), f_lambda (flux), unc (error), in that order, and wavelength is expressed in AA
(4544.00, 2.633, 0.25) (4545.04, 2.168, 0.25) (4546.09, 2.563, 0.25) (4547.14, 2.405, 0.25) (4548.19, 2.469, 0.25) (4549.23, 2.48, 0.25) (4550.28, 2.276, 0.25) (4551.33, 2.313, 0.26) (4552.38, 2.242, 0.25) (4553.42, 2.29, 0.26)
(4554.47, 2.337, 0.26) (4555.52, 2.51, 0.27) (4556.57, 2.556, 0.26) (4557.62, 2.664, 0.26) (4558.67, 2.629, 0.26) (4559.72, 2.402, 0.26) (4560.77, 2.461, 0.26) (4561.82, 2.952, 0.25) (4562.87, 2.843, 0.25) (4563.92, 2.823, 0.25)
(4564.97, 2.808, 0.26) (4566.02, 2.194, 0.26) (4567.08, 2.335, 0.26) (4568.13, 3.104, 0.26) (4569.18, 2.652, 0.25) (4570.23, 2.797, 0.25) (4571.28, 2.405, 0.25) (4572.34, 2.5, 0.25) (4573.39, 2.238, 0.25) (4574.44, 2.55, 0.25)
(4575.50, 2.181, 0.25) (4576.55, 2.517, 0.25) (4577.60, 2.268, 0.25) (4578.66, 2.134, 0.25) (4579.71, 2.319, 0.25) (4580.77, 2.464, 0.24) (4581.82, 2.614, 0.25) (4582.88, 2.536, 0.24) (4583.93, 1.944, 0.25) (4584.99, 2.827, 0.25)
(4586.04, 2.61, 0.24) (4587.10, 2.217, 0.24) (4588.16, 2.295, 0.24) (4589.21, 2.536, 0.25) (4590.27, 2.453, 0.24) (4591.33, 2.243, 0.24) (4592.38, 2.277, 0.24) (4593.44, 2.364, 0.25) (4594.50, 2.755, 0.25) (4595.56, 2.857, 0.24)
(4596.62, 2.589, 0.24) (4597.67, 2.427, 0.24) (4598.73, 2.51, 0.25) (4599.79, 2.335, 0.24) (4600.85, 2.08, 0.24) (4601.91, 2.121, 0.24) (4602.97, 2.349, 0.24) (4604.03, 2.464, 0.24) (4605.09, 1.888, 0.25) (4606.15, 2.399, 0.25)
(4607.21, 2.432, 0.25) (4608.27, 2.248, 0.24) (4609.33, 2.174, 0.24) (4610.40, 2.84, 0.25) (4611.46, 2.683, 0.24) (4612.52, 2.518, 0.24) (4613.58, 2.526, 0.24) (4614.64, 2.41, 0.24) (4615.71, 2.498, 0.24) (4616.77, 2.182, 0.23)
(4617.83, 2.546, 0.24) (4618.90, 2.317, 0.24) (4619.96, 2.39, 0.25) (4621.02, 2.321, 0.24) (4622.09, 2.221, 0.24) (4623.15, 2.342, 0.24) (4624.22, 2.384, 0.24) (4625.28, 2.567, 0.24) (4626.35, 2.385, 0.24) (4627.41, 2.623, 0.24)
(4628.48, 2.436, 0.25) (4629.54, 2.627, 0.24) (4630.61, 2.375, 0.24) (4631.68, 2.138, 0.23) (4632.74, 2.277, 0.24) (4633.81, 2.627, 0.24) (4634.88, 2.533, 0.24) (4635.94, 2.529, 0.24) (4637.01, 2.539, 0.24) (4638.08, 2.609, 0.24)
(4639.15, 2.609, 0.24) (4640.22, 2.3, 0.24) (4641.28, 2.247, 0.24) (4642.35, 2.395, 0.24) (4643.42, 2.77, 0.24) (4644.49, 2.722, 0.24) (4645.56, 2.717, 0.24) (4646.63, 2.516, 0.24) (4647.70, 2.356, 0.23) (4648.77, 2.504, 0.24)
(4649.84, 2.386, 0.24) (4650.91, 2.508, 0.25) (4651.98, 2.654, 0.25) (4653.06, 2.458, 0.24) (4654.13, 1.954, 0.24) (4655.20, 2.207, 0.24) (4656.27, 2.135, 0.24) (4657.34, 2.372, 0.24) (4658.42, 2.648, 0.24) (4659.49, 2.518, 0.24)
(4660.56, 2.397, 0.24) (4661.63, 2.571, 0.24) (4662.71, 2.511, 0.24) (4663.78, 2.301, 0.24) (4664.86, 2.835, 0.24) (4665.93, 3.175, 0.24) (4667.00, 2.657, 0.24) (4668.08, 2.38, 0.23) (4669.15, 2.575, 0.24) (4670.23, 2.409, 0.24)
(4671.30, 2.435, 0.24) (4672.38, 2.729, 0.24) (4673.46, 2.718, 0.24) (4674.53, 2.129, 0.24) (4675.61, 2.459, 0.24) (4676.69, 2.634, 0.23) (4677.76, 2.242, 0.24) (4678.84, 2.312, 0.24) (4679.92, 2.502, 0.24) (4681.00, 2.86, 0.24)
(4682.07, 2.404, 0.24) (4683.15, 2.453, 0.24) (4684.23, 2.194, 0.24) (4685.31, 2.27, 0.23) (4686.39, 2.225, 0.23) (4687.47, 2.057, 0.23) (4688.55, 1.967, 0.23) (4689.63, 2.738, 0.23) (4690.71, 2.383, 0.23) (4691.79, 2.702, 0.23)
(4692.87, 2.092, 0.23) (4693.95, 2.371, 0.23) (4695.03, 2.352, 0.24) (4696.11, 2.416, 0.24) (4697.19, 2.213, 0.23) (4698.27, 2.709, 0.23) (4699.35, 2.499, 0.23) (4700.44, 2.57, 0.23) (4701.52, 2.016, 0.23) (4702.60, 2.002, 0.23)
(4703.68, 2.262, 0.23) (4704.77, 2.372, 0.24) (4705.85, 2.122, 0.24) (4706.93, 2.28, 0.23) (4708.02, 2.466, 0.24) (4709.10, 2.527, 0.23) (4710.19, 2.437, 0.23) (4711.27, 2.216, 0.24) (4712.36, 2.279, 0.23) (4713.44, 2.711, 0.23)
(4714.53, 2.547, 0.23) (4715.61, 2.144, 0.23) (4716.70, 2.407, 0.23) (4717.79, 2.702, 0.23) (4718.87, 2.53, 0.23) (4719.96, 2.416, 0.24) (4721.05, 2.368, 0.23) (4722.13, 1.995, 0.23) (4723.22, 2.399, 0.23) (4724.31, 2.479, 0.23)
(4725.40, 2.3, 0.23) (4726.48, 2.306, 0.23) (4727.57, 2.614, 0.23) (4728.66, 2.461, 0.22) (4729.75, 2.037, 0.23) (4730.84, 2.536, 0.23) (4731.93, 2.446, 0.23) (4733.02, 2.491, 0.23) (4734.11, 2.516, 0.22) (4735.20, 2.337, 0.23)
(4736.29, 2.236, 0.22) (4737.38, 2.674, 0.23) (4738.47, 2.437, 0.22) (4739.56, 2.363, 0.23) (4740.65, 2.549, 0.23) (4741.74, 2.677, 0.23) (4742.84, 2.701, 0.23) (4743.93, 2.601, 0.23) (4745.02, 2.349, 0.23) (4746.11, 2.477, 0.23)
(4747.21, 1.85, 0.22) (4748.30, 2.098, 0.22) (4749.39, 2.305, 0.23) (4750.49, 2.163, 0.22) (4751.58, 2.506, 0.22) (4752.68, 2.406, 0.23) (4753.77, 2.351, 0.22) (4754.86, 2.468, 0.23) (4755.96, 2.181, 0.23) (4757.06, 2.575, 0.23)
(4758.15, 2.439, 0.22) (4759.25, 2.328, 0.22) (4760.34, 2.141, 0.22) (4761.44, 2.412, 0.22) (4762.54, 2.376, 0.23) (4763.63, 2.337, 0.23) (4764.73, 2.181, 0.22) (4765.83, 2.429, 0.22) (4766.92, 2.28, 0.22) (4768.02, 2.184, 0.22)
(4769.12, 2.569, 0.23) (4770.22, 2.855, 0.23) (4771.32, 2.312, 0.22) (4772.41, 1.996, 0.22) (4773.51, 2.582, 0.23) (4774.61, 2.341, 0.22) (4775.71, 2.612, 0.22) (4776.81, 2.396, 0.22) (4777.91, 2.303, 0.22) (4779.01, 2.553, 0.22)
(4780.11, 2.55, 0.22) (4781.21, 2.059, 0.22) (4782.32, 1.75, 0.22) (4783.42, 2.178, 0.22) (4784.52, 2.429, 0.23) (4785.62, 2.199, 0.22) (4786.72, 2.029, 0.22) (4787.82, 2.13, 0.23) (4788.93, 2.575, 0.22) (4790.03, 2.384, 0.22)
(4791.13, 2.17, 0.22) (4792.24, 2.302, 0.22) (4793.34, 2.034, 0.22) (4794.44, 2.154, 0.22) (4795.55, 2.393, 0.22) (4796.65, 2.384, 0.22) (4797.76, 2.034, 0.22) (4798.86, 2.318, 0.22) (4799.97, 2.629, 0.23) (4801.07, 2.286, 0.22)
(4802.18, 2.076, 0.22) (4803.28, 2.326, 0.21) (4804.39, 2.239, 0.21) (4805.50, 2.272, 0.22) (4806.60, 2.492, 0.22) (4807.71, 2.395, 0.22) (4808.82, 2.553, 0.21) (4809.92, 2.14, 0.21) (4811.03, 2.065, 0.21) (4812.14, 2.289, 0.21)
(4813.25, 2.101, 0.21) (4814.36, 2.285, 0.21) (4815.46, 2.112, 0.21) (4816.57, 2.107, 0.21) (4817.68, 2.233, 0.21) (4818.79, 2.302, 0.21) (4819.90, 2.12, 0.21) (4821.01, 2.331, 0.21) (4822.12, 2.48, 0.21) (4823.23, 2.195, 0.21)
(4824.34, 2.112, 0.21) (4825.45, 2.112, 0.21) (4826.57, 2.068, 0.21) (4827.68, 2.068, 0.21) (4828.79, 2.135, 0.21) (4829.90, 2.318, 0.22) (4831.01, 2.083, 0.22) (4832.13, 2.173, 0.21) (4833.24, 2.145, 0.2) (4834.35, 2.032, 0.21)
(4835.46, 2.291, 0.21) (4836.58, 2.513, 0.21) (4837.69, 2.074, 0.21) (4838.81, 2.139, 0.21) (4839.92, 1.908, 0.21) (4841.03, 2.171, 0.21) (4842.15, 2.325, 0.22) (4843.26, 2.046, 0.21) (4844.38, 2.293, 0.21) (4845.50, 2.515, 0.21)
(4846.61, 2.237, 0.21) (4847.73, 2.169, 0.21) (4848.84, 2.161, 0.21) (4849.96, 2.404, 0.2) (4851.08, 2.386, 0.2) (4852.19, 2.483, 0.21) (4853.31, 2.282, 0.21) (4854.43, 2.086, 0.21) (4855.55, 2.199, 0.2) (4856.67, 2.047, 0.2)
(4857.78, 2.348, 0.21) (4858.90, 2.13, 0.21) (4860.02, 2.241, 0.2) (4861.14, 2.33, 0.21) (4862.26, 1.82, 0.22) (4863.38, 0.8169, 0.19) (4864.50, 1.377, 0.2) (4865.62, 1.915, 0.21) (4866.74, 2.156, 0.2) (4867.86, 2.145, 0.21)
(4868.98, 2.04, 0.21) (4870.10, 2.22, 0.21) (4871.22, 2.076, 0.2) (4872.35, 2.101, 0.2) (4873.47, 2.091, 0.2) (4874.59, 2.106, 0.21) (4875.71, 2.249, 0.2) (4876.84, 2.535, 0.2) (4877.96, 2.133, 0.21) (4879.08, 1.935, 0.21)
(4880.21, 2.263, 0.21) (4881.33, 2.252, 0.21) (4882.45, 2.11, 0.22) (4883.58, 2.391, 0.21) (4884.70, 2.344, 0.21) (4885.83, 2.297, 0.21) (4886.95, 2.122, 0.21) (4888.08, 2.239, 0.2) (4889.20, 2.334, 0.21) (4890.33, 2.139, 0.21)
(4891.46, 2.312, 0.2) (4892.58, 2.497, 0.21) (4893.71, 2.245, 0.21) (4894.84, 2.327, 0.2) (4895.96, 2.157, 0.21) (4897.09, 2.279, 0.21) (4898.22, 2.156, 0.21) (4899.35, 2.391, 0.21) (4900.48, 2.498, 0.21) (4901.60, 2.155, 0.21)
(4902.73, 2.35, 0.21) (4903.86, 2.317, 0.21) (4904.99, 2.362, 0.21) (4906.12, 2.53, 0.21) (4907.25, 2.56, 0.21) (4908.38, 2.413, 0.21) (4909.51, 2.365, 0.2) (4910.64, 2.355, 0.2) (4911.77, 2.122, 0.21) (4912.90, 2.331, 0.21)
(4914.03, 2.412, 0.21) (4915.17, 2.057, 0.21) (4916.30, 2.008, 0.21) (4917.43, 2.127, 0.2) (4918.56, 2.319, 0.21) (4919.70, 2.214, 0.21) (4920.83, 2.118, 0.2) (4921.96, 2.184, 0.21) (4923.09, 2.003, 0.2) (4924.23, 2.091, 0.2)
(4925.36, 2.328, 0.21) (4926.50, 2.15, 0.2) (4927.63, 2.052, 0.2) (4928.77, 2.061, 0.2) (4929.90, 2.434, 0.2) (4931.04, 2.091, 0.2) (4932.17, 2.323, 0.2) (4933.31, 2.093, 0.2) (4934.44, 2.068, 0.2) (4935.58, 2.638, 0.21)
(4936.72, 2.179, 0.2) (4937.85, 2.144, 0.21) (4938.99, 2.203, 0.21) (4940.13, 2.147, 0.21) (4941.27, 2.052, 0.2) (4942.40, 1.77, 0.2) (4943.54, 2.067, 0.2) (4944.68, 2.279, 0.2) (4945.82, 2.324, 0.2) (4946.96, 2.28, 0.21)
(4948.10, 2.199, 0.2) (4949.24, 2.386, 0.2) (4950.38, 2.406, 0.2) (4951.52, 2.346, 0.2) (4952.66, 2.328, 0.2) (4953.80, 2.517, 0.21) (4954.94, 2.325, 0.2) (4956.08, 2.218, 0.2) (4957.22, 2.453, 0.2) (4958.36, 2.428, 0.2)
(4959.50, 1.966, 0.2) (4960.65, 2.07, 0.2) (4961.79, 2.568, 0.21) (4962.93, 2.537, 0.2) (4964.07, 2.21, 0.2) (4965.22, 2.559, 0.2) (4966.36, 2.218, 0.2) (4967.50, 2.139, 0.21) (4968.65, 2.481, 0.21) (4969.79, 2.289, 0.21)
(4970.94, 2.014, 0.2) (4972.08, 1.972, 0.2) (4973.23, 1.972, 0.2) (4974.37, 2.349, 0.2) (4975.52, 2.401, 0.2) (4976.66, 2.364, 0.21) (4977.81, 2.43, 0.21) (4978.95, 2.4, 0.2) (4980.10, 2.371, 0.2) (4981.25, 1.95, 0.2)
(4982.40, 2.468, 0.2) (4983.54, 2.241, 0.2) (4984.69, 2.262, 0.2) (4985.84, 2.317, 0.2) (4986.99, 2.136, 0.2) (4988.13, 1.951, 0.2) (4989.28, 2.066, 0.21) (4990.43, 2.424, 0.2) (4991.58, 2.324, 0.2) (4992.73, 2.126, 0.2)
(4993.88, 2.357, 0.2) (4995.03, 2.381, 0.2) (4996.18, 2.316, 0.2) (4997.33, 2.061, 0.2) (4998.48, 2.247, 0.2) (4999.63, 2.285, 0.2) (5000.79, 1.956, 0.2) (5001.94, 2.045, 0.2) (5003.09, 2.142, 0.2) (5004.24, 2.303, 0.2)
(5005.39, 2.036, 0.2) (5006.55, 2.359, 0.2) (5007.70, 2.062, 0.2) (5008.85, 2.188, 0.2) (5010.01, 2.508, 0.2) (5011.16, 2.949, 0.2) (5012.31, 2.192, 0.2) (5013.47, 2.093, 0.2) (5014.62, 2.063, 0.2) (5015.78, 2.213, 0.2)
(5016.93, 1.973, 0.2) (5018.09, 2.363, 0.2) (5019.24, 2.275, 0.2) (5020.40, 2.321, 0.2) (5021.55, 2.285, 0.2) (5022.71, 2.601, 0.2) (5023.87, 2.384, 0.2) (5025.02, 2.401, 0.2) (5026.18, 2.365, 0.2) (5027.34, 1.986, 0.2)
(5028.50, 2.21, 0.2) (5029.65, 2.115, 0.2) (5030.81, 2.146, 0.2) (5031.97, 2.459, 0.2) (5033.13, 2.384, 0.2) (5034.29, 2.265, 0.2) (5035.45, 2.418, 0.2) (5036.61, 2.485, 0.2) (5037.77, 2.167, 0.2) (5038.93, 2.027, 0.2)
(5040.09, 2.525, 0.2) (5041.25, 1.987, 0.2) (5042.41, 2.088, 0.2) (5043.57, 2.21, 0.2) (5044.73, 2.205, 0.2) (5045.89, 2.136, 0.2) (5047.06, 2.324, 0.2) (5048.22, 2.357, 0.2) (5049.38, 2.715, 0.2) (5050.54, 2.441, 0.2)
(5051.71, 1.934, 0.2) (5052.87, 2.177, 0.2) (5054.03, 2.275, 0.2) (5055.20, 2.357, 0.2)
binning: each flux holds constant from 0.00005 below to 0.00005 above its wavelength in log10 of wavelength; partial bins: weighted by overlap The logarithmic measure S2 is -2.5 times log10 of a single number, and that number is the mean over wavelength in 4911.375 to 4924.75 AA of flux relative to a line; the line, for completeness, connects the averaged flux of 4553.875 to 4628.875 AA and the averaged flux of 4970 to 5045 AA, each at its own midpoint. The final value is 0.06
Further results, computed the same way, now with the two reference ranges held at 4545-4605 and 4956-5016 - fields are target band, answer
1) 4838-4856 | 0.042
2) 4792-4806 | 0.039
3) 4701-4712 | 0.057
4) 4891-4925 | 0.008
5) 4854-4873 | 0.157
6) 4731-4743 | -0.049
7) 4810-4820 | 0.077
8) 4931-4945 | 0.058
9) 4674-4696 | 0.016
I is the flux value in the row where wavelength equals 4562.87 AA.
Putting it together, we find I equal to 2.843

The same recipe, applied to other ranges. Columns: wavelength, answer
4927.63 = 2.052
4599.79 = 2.335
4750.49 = 2.163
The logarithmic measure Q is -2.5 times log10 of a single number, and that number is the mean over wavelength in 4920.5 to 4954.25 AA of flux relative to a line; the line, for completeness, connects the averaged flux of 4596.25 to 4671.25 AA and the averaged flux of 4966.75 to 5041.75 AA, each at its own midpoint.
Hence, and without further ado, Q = 0.04 mag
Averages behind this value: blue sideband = 2.45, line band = 2.21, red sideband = 2.25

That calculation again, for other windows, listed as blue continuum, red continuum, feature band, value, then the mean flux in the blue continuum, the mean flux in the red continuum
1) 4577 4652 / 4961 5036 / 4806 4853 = 0.05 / 2.43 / 2.26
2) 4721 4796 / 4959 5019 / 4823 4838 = 0.07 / 2.35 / 2.24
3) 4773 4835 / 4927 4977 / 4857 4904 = 0.04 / 2.25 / 2.25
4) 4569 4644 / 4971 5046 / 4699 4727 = 0.01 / 2.43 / 2.25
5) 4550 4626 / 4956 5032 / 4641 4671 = -0.04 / 2.45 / 2.26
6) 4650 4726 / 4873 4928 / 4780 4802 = 0.05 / 2.41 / 2.25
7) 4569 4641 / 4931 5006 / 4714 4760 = -0.02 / 2.42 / 2.24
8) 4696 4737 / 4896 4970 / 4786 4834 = 0.04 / 2.38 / 2.26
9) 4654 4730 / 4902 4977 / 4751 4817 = 0.02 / 2.41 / 2.25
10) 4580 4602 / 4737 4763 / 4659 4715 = -0.01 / 2.44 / 2.39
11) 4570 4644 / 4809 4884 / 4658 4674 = -0.10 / 2.42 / 2.16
